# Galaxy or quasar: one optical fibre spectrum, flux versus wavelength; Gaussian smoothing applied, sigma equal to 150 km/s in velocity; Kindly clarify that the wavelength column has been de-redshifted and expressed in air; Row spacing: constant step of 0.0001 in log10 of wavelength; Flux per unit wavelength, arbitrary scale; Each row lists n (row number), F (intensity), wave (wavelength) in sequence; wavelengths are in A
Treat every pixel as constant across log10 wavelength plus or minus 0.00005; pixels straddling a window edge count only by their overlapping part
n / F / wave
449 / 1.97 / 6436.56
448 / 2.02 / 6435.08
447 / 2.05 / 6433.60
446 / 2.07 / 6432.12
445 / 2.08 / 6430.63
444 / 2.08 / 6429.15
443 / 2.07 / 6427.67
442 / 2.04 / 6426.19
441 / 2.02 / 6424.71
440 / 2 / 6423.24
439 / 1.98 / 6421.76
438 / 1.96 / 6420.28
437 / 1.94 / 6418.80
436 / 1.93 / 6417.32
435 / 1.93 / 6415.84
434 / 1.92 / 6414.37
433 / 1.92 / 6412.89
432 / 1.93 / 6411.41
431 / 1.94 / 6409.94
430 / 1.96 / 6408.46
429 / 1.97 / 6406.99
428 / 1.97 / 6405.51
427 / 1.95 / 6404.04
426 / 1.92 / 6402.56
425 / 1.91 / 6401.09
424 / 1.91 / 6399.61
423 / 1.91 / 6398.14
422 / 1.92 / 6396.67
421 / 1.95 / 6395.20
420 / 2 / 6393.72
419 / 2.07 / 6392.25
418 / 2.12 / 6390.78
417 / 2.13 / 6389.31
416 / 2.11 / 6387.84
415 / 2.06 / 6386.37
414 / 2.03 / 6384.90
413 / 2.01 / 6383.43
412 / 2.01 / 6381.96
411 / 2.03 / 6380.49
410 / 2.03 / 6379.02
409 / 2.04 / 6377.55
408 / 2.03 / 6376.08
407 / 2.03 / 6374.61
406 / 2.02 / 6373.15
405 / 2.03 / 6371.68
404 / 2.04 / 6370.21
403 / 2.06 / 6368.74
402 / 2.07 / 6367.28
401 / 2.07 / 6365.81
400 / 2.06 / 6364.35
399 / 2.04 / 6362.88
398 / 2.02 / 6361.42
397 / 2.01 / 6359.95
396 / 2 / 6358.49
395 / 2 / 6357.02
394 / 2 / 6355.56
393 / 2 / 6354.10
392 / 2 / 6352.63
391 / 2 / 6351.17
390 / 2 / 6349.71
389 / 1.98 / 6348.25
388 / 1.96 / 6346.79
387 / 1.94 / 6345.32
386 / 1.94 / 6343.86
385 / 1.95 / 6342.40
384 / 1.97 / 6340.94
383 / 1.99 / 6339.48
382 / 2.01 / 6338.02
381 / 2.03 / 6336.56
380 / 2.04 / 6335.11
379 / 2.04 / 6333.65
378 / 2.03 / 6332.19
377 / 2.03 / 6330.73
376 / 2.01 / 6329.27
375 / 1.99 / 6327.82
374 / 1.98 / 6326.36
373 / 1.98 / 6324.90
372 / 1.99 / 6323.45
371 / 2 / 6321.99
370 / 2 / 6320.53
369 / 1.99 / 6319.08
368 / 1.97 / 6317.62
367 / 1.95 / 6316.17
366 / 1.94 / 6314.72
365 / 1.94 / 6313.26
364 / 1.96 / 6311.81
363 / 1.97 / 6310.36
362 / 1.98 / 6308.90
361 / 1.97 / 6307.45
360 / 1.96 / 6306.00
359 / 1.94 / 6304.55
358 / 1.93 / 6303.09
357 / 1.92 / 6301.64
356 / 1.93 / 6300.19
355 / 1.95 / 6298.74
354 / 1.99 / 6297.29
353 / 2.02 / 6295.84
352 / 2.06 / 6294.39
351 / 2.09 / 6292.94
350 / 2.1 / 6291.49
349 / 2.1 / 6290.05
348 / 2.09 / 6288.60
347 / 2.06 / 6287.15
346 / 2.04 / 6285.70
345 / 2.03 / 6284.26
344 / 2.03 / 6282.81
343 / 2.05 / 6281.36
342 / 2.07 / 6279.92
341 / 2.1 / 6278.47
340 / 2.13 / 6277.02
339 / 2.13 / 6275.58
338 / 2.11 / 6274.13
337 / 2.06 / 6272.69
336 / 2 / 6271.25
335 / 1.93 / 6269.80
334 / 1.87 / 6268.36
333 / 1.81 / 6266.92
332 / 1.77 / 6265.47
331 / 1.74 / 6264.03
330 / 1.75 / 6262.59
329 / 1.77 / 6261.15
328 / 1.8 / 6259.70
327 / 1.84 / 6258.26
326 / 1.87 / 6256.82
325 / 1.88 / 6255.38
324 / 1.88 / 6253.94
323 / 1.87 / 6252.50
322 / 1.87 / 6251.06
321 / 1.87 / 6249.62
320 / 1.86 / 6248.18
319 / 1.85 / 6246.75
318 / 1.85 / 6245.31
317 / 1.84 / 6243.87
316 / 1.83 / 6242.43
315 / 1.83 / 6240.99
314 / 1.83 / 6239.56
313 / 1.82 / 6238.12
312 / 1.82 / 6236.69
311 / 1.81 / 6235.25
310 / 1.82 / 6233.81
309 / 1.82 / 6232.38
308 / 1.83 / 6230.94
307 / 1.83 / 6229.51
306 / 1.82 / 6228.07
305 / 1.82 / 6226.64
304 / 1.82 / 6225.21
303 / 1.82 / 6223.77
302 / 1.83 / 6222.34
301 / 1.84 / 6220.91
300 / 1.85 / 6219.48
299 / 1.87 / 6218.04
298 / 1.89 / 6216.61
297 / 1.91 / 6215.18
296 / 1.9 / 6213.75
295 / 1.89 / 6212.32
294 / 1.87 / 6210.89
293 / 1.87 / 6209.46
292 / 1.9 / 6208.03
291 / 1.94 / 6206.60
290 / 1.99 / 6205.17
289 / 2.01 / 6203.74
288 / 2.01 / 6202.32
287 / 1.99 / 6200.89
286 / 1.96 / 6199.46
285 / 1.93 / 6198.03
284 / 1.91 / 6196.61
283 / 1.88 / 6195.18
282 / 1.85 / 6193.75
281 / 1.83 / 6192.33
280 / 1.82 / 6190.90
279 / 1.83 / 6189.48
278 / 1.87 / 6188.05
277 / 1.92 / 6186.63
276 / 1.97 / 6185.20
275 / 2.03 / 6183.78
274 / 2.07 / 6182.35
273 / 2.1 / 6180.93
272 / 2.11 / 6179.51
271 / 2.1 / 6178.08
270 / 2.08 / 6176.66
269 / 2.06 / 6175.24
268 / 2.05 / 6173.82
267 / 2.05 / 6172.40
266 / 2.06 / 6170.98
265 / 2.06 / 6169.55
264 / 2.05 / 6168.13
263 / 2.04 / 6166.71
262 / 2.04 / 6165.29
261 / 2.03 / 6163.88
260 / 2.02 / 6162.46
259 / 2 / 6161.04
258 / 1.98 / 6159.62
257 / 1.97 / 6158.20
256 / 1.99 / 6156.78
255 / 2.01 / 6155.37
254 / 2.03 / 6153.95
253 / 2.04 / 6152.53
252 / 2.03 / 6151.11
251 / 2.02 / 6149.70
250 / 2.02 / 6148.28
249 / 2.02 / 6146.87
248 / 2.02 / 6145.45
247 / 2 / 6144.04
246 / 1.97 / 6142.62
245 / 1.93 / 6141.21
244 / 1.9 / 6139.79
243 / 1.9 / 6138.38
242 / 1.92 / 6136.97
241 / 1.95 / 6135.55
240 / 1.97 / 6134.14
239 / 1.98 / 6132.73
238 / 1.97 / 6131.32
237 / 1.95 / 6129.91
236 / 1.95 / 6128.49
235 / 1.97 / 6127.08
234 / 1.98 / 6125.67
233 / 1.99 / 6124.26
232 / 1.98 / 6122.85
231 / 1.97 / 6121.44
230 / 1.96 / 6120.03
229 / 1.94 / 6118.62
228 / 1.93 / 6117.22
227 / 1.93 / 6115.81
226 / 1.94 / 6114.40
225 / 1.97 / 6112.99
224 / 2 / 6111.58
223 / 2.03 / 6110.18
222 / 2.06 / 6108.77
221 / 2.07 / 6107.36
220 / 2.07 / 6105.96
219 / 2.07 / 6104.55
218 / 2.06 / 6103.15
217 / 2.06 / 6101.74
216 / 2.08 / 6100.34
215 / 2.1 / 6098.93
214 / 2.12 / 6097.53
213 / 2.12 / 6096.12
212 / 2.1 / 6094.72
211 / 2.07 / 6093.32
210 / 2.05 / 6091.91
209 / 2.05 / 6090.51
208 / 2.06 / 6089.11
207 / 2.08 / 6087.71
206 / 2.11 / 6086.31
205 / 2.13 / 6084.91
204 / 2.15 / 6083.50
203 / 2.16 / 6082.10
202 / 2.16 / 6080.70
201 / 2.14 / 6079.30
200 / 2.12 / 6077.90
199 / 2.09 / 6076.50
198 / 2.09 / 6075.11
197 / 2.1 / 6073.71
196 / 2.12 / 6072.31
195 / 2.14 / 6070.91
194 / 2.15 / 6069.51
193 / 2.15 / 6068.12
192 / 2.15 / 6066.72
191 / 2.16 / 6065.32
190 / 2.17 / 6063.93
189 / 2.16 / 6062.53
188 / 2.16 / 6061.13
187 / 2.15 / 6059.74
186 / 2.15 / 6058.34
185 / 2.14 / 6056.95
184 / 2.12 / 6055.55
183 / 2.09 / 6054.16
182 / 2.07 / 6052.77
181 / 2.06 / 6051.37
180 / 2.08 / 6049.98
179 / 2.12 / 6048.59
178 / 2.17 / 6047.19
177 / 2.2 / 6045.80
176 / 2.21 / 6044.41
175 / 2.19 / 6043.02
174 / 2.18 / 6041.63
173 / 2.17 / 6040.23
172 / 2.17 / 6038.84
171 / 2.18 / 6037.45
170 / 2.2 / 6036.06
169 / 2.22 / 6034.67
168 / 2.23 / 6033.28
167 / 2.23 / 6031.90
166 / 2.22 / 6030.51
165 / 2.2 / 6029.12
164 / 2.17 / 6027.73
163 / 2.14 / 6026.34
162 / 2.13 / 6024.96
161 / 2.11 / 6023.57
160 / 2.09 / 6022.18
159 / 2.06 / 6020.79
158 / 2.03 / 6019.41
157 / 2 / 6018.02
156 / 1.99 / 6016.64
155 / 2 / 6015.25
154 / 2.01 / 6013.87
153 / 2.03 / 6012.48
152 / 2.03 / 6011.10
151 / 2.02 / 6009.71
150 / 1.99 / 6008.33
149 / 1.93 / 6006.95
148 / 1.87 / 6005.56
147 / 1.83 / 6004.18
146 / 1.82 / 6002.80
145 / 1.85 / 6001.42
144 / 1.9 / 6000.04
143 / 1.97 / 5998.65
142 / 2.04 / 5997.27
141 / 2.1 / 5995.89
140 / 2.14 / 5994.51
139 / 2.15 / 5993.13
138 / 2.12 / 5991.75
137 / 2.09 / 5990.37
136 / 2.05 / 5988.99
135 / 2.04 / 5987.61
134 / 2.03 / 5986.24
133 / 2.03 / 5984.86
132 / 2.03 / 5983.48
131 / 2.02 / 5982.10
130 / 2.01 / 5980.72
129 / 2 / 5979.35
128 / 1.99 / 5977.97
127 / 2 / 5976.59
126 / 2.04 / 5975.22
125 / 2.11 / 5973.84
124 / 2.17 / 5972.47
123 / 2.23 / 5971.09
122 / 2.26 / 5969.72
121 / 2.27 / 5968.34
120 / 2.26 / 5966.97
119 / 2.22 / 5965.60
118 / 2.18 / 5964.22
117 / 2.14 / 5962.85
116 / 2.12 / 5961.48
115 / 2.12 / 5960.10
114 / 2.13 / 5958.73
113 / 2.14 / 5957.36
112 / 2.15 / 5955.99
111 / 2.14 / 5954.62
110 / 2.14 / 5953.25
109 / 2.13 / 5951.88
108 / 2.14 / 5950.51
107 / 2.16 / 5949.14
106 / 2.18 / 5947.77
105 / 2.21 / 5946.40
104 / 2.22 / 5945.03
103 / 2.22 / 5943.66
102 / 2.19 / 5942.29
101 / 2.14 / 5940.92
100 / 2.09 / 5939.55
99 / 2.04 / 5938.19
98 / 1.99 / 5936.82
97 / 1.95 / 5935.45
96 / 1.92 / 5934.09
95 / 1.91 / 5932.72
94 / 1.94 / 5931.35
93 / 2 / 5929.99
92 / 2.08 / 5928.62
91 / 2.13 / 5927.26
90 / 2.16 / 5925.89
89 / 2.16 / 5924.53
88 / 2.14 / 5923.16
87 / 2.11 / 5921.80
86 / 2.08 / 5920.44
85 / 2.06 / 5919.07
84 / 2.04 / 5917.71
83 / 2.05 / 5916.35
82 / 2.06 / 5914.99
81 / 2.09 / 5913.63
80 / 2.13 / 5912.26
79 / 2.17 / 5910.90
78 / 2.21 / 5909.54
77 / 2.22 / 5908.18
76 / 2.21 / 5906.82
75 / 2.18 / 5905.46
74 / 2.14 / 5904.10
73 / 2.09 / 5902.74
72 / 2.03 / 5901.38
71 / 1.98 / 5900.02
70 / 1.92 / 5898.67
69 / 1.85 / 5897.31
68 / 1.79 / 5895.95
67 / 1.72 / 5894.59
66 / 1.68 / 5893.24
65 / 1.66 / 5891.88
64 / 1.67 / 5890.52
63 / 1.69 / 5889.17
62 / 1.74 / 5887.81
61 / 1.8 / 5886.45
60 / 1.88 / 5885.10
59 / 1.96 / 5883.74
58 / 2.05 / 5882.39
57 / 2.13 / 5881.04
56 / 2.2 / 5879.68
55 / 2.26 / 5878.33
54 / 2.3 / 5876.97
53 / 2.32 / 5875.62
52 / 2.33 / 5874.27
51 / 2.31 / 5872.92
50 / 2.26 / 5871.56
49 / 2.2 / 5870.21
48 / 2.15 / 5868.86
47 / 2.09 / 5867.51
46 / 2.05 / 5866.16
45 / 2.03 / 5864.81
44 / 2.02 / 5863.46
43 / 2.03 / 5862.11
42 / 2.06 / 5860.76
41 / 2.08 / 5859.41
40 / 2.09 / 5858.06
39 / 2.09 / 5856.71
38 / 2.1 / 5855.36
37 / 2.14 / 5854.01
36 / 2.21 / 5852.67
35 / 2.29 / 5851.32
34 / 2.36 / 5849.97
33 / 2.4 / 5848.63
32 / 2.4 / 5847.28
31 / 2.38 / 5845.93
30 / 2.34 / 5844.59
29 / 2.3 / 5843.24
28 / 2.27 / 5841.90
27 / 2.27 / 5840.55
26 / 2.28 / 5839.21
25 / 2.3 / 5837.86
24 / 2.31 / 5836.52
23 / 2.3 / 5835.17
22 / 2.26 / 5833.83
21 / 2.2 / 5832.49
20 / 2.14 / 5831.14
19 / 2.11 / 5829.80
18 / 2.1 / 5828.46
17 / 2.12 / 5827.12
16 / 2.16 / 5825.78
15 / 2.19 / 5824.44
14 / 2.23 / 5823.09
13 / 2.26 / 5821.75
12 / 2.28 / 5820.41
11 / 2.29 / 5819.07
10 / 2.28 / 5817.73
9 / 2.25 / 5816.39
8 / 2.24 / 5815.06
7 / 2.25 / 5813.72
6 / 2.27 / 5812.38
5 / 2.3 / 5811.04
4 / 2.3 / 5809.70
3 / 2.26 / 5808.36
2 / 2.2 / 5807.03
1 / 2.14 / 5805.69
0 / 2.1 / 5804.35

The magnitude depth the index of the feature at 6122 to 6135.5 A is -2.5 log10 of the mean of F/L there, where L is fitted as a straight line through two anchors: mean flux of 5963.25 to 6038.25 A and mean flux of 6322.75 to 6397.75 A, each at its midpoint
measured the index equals 0.05 mag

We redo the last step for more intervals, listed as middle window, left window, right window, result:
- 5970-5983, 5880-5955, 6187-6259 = -0.036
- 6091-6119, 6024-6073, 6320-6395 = 0.048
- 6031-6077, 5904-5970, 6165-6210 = -0.049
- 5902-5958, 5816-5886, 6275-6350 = 0.028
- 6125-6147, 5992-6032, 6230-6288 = 0.005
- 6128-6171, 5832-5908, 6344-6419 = 0.030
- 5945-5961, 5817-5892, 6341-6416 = -0.012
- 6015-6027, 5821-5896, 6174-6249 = -0.021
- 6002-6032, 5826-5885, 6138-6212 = 0.027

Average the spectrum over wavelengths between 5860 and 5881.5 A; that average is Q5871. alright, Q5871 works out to 2.17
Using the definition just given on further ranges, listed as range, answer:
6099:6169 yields 2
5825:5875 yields 2.2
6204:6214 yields 1.91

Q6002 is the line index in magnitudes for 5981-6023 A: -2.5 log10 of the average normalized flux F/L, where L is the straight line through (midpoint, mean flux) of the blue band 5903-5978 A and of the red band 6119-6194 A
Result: 0.04 mag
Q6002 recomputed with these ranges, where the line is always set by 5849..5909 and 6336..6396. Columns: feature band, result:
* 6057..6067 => -0.06 mag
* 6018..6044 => -0.06 mag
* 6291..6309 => 0.02 mag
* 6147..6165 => 0.01 mag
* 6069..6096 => -0.04 mag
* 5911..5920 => -0.01 mag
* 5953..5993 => -0.03 mag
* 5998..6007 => 0.09 mag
